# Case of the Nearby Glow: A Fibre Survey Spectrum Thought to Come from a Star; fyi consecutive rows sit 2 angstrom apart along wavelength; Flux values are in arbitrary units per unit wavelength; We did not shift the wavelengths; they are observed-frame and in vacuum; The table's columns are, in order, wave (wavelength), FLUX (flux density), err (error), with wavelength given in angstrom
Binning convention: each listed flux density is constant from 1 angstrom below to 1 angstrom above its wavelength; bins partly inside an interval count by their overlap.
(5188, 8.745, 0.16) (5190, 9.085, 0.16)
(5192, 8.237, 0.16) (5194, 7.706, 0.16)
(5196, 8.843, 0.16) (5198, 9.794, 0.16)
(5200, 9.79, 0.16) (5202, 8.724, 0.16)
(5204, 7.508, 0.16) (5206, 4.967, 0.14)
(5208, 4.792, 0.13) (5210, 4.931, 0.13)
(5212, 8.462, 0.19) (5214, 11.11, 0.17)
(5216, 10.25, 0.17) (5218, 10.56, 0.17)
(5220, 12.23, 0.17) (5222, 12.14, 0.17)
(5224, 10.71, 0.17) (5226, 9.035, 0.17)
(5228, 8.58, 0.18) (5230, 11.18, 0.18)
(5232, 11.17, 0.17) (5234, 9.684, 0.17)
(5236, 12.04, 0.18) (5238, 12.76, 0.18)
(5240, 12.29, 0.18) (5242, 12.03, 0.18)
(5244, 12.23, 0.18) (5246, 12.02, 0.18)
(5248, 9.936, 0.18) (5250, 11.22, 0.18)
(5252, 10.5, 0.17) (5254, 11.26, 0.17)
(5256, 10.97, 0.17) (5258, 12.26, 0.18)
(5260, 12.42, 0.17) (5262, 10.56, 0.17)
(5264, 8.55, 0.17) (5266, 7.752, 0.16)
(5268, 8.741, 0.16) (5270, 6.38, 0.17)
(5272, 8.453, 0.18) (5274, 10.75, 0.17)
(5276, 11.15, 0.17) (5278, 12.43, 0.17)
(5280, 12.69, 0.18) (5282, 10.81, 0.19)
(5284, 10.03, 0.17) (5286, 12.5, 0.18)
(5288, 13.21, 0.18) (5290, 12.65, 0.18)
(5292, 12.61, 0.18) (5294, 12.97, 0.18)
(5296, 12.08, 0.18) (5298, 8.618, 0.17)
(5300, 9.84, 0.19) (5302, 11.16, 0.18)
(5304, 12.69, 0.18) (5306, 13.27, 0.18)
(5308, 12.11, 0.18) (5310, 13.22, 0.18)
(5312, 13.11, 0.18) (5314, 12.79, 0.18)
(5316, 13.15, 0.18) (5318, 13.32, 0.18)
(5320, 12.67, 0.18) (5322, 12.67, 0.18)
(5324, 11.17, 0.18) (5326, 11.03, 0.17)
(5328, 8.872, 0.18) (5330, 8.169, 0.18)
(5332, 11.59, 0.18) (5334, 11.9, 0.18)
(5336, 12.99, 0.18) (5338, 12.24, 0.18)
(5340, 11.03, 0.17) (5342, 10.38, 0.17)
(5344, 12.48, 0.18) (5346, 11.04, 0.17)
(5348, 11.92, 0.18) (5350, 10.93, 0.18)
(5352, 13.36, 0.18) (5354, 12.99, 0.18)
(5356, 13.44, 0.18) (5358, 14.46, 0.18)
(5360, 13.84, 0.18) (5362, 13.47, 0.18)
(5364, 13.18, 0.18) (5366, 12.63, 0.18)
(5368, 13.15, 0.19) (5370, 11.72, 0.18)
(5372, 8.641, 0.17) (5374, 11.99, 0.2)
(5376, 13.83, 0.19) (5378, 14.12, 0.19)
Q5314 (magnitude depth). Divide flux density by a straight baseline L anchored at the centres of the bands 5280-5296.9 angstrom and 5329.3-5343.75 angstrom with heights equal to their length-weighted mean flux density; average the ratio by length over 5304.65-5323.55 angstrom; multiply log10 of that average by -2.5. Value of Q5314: -0.103 mag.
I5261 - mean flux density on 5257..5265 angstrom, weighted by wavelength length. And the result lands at 10.9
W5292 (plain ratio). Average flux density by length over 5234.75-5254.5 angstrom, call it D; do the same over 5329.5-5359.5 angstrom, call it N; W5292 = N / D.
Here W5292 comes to 1.04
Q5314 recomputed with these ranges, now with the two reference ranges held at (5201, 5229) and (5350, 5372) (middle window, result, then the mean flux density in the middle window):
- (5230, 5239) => -0.208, 11.4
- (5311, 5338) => 0.006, 11.8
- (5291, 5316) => -0.071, 12.1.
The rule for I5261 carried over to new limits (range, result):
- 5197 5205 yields 8.95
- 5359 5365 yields 13.5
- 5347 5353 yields 12.1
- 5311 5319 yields 13.1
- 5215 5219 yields 10.4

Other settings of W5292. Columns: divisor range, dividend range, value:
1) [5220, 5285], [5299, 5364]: 1.13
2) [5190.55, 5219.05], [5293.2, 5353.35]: 1.42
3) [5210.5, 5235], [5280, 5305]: 1.13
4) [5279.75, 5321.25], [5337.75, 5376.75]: 1.01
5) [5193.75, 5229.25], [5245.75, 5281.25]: 1.17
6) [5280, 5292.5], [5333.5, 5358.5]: 1.02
